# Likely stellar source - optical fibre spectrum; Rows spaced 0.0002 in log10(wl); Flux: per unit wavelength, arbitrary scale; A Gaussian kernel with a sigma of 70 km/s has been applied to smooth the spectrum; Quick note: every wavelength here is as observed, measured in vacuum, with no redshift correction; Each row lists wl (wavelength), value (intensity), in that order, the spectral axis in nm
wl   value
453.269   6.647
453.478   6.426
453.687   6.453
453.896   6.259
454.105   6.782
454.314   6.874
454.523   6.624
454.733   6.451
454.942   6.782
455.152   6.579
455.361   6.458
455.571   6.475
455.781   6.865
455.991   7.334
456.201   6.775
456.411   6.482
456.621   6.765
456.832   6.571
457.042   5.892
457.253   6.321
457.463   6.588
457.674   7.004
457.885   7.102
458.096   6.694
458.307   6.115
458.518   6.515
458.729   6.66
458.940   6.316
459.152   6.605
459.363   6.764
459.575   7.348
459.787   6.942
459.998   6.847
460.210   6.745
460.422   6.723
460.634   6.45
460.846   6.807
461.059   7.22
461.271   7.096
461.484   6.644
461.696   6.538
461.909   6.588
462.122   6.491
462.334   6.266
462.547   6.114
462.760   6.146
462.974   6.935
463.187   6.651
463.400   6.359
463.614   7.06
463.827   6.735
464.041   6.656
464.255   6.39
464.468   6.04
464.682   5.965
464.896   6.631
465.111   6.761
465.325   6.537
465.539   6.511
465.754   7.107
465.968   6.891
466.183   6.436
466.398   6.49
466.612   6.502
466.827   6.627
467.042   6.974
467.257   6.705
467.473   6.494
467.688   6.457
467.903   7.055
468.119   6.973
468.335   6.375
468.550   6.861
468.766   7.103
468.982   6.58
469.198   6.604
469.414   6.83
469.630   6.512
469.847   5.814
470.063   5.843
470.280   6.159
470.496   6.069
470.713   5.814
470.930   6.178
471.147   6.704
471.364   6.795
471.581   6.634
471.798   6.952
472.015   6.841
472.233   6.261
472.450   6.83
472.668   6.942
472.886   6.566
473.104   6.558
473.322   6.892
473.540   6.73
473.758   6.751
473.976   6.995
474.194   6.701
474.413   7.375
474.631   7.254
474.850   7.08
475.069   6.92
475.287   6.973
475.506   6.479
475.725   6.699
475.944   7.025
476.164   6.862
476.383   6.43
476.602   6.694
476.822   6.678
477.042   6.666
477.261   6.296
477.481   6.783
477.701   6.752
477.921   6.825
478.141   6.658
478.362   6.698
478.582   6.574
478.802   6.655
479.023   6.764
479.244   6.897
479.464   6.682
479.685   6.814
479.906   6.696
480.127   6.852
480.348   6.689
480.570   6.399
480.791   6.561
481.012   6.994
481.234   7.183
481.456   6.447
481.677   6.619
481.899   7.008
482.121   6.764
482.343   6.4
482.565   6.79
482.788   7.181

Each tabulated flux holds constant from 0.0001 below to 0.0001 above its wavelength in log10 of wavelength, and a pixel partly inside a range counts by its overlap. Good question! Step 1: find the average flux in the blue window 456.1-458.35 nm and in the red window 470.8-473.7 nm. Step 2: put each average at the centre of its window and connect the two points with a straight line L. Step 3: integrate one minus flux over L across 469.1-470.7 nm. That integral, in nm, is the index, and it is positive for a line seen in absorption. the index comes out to 0.10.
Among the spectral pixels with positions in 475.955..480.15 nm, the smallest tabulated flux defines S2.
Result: 6.296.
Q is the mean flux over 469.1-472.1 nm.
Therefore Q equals 6.41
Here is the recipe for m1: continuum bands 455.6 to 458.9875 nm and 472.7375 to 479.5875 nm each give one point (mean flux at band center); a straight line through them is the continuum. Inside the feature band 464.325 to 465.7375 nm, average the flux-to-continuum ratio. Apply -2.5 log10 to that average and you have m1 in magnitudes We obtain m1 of 0.04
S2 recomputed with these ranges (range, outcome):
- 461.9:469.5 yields 5.965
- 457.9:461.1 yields 6.115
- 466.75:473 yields 5.814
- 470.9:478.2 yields 6.178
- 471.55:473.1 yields 6.261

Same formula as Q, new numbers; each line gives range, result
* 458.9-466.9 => 6.63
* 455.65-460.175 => 6.69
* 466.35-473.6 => 6.58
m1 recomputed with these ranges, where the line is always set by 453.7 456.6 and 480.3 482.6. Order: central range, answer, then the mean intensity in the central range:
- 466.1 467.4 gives 0.01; 6.62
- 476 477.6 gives 0.01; 6.64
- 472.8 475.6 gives -0.03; 6.87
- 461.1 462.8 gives 0.02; 6.53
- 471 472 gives -0.01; 6.76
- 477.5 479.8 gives 0.00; 6.73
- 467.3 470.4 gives 0.02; 6.55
